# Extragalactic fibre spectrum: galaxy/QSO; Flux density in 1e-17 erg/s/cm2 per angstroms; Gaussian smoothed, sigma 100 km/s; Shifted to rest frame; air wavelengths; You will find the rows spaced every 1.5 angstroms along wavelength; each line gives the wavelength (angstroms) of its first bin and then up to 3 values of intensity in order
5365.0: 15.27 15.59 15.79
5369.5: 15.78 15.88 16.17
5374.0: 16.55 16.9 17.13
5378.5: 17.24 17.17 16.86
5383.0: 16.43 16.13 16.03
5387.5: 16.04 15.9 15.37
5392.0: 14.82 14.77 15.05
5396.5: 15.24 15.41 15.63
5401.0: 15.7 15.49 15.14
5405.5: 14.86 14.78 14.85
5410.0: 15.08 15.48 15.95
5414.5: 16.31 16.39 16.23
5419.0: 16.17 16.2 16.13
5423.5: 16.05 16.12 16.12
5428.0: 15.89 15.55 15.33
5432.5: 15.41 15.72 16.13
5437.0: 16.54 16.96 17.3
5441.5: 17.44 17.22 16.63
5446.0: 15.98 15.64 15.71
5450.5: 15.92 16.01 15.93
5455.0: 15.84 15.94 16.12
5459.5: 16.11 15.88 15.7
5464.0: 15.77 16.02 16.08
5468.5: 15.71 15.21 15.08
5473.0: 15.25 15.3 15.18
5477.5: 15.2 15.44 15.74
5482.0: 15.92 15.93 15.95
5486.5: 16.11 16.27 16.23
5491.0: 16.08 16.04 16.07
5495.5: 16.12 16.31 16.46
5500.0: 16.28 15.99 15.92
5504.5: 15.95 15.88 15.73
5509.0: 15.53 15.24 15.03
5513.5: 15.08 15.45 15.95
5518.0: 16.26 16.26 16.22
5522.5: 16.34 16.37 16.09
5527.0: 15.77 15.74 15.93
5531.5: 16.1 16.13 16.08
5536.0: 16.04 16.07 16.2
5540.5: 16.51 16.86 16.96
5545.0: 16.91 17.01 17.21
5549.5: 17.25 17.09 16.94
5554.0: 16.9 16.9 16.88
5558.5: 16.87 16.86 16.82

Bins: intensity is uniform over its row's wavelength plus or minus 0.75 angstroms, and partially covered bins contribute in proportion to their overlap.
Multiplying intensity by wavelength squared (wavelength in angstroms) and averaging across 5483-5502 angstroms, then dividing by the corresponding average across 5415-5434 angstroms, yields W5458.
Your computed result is 1.04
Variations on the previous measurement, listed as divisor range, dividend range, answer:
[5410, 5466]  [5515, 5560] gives 1.06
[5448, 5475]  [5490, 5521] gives 1.02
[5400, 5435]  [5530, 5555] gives 1.11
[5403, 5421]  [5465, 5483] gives 1.02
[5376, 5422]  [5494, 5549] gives 1.07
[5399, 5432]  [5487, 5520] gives 1.05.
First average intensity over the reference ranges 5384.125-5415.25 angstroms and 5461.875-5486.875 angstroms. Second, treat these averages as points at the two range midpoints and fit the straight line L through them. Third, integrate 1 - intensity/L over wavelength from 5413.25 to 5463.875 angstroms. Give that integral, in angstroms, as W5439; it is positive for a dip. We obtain -2.0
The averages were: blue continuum 15.4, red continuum 15.6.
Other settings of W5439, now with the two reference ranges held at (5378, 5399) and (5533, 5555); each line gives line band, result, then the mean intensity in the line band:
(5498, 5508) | 0.3 angstroms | 16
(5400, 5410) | 0.5 angstroms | 15.1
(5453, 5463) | 0.2 angstroms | 15.9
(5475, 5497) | 0.7 angstroms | 15.9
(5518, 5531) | 0.4 angstroms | 16.1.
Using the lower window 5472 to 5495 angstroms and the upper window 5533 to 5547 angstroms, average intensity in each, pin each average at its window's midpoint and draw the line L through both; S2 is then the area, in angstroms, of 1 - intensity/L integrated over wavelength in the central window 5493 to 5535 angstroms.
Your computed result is 0.6 angstroms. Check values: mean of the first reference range 15.8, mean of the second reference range 16.5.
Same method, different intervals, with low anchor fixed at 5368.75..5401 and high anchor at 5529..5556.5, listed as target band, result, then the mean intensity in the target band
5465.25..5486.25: 1.01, 15.6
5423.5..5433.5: 0.26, 15.8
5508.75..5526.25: 0.73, 15.8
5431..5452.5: -0.09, 16.3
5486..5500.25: 0.20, 16.2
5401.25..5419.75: 0.63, 15.6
